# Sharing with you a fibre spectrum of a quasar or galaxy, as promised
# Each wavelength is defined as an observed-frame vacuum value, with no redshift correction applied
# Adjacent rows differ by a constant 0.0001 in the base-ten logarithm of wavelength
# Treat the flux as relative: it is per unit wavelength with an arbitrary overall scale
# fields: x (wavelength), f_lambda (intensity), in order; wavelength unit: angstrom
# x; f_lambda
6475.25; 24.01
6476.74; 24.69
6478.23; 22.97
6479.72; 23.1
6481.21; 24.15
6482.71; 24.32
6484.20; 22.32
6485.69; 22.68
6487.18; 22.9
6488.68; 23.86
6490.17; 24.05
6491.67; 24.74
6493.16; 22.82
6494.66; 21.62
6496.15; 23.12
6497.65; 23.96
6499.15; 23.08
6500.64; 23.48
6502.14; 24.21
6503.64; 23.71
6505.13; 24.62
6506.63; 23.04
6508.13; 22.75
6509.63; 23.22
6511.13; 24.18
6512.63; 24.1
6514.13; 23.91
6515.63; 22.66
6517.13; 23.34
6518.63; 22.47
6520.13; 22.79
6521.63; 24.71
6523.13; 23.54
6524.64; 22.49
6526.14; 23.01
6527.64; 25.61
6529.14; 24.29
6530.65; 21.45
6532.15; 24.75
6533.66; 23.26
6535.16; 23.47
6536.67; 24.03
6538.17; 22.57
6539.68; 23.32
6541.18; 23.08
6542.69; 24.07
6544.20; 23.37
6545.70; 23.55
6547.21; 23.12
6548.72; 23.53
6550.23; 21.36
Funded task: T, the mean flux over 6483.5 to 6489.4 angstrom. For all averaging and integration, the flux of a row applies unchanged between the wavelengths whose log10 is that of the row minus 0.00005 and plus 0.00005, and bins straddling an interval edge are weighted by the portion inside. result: 22.9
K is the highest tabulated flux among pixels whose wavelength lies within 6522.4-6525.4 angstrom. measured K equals 23.54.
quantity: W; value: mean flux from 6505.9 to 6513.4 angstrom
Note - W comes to 23.4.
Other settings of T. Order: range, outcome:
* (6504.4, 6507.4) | 23.8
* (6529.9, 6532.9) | 23.1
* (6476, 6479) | 23.8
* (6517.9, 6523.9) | 23.4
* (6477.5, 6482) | 23.4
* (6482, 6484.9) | 23.3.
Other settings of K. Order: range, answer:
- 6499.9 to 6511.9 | 24.62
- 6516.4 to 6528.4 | 25.61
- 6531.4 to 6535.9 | 24.75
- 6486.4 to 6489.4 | 23.86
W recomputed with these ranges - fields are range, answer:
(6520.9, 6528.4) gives 23.9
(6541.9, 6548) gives 23.5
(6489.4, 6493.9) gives 23.9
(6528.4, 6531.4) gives 22.8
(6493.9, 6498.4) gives 22.9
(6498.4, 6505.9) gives 23.8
